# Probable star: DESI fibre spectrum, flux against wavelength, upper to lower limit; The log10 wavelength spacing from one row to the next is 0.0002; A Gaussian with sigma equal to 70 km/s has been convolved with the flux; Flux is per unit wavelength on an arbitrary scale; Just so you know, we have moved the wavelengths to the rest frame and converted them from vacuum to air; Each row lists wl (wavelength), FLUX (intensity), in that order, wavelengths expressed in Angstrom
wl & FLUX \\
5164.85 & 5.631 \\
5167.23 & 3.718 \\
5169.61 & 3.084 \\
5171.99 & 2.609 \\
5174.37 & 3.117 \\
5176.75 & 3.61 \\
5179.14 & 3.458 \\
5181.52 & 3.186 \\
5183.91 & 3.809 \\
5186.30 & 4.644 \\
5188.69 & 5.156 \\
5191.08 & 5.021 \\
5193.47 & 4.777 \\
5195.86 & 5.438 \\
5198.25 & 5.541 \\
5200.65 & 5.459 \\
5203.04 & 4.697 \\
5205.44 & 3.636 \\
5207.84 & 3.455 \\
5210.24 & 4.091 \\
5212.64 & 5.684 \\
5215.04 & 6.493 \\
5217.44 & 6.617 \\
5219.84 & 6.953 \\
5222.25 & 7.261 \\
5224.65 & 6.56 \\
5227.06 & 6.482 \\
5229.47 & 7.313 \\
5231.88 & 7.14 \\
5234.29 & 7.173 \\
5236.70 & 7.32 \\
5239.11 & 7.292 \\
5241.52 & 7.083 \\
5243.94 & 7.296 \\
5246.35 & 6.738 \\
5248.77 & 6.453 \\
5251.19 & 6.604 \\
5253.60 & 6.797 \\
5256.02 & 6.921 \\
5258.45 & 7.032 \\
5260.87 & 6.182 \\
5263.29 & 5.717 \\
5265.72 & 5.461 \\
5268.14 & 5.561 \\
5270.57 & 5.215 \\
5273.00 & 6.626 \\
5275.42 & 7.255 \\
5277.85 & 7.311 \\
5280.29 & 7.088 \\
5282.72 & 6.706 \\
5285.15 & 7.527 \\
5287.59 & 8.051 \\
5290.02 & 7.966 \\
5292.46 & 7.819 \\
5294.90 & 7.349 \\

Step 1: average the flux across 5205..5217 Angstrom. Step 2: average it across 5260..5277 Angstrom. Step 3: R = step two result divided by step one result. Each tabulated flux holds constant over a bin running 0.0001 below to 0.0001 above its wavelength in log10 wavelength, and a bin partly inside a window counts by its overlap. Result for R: 1.24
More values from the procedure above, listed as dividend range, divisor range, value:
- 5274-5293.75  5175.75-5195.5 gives 1.75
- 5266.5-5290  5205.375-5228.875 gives 1.17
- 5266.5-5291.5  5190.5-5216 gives 1.41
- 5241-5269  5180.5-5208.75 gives 1.41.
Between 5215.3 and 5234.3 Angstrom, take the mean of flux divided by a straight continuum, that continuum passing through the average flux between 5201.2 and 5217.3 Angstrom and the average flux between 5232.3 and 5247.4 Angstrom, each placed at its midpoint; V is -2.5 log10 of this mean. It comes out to -0.15 mag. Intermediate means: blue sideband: 4.84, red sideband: 7.16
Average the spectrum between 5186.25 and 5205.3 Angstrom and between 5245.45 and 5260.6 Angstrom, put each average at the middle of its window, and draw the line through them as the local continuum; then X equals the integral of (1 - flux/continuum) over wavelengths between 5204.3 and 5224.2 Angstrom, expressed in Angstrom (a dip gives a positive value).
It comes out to 0.2 Angstrom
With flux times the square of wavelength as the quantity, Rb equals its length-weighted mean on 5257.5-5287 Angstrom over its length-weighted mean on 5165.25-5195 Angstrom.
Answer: 1.72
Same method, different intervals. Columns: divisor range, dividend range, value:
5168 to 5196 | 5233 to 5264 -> 1.78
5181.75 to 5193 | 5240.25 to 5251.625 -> 1.54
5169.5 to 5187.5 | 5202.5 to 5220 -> 1.50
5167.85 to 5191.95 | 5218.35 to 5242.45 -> 1.92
